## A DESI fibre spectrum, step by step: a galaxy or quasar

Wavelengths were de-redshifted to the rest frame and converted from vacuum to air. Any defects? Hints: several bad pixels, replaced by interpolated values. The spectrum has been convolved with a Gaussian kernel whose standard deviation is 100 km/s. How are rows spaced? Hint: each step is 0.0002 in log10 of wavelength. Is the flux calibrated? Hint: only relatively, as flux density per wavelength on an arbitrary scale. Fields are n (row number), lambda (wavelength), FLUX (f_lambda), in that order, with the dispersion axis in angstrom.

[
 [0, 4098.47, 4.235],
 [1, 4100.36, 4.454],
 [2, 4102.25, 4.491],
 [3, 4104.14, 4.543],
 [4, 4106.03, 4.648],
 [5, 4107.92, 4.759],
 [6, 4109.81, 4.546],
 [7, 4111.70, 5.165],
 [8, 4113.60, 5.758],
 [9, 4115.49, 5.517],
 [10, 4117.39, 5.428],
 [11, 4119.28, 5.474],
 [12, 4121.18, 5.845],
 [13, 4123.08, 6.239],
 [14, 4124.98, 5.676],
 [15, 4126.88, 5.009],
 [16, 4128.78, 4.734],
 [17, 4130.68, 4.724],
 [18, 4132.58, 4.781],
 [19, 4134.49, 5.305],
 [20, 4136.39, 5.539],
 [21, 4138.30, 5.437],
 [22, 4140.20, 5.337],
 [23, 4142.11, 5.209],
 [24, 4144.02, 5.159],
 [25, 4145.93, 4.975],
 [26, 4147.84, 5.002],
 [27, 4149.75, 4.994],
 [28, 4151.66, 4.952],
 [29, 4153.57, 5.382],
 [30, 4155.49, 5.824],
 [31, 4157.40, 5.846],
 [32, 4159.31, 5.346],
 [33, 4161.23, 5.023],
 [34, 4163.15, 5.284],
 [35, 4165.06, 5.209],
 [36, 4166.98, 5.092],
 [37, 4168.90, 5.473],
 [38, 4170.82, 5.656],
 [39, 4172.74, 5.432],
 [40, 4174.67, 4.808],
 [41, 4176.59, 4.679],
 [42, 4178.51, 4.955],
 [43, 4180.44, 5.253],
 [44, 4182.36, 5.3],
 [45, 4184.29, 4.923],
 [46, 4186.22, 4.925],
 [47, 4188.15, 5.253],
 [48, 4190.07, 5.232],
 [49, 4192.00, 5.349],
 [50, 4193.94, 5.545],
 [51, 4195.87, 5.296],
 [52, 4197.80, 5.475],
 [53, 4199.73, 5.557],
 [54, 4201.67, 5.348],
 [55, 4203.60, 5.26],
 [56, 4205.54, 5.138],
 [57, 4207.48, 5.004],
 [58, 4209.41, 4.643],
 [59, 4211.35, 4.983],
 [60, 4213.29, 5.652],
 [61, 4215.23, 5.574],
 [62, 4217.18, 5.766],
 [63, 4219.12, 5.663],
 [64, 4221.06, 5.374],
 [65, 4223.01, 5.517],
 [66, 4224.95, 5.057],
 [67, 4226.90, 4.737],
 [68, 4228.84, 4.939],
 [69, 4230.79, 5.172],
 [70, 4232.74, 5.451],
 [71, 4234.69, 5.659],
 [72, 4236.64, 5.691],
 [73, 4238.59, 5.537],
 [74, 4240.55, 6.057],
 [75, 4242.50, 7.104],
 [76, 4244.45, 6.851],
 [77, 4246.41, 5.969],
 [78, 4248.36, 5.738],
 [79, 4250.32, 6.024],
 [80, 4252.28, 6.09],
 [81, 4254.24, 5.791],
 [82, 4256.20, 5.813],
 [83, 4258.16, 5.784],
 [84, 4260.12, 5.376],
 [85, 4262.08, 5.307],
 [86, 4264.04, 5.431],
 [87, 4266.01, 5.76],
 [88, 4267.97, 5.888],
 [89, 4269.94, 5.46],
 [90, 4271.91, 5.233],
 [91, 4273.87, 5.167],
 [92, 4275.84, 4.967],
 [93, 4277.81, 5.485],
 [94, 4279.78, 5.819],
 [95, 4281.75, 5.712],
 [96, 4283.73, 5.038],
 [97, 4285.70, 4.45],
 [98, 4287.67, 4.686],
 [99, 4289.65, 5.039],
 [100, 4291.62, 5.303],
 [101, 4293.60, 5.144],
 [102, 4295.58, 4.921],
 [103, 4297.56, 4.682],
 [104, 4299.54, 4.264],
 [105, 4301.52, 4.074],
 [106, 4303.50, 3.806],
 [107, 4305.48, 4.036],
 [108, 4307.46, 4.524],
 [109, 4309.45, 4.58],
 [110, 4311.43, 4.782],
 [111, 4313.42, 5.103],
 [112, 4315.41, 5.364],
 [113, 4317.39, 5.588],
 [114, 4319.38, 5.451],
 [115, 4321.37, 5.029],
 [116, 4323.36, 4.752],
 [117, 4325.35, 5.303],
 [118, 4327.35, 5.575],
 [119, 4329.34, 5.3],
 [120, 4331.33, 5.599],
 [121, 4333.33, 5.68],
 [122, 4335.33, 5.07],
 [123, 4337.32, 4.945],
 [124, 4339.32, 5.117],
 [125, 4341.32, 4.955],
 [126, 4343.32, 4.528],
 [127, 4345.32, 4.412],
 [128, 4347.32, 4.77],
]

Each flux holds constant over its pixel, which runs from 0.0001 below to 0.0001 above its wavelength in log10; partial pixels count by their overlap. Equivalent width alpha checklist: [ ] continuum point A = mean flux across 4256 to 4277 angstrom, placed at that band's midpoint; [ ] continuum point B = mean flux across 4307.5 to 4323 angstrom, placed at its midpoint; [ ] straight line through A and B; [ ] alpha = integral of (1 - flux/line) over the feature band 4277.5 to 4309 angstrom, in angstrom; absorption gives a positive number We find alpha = 2.8 angstrom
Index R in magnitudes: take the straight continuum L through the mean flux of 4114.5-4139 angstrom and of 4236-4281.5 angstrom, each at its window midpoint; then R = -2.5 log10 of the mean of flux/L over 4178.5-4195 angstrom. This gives 0.07 mag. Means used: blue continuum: 5.36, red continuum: 5.75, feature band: 5.21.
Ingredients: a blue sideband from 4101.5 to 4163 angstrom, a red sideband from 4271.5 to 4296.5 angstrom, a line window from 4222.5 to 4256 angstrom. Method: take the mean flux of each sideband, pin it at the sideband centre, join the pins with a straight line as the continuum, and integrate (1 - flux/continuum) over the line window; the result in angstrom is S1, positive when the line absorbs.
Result -3.67 angstrom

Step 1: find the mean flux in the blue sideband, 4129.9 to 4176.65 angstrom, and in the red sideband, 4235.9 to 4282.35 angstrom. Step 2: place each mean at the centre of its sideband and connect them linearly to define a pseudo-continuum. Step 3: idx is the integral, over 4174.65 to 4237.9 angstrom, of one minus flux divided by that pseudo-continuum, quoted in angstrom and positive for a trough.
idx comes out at 2.72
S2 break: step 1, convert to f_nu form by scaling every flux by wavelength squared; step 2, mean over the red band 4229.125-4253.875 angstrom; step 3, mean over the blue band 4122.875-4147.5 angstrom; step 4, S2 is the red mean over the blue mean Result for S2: 1.20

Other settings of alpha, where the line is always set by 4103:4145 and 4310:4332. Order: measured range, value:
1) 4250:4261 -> -1.2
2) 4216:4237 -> -0.5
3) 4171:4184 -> 0.3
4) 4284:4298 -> 0.9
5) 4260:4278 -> -0.6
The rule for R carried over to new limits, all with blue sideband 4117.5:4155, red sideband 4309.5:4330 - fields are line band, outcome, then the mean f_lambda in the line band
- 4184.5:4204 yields -0.015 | 5.31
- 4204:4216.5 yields 0.011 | 5.18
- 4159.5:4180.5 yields 0.016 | 5.17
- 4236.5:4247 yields -0.195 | 6.25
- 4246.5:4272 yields -0.095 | 5.69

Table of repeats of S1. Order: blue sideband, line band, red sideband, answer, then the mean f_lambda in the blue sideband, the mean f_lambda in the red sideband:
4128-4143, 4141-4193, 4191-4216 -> 0.0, 5.14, 5.29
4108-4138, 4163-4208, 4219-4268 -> 2.2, 5.3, 5.68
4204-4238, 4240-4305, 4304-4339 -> -2.4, 5.3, 5.08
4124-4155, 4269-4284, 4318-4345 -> -0.6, 5.15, 5.16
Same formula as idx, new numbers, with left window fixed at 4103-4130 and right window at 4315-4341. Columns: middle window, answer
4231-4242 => -0.9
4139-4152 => 0.3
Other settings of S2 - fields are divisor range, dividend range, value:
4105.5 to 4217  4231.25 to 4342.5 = 1.07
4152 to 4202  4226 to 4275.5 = 1.11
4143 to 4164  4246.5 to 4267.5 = 1.15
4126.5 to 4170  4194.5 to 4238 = 1.06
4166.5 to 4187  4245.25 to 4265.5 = 1.16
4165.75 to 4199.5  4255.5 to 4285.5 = 1.09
